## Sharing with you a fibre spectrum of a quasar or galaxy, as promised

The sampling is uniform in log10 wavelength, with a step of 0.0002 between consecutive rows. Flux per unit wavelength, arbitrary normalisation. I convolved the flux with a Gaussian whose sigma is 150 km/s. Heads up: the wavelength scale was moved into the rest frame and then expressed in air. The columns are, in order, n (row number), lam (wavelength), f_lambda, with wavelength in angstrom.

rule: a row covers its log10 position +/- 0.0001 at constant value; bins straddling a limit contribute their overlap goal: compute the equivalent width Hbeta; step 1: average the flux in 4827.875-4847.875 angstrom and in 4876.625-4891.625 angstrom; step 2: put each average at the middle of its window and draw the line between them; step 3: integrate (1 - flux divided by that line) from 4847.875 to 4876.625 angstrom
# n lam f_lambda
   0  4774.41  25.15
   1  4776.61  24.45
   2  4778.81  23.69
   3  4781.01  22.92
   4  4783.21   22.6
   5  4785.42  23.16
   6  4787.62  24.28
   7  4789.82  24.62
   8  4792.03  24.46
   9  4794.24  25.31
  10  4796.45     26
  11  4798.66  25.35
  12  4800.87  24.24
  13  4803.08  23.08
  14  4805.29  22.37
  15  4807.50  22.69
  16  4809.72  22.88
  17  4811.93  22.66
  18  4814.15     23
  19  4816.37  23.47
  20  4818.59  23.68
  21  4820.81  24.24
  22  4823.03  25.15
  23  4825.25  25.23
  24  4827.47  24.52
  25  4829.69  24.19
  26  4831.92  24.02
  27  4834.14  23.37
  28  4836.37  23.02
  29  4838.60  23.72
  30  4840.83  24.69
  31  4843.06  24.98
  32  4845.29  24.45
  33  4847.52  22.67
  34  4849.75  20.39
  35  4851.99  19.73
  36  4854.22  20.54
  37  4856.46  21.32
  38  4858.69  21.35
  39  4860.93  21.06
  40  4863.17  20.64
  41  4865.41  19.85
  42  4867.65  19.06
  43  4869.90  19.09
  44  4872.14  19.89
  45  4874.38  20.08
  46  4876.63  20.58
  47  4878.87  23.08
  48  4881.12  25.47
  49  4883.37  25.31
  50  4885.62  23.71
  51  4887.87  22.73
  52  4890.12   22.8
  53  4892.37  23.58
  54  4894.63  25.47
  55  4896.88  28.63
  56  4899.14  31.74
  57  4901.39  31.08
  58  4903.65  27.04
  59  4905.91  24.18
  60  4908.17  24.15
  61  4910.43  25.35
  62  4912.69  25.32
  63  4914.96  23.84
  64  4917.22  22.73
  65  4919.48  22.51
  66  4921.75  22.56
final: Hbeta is 4.2 angstrom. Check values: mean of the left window 24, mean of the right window 23.6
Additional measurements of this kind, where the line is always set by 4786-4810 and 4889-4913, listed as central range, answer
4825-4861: 3.2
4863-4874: 2.6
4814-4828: 0.2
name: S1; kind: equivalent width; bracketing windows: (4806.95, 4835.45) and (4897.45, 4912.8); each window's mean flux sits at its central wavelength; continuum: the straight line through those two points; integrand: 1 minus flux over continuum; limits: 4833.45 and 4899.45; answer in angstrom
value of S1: 7.6 angstrom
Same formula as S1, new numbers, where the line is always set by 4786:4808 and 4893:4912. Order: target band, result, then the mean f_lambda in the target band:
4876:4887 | 1.15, 23.8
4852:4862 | 1.91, 20.9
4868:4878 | 2.42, 19.9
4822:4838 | 0.60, 24.2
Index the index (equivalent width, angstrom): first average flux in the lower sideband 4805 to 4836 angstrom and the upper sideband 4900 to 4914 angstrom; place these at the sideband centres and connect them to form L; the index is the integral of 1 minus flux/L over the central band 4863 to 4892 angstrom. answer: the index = 4.1 angstrom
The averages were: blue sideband 23.7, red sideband 26.3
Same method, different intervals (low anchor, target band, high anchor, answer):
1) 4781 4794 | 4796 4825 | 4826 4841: 0.2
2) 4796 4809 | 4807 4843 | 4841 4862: -1.4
